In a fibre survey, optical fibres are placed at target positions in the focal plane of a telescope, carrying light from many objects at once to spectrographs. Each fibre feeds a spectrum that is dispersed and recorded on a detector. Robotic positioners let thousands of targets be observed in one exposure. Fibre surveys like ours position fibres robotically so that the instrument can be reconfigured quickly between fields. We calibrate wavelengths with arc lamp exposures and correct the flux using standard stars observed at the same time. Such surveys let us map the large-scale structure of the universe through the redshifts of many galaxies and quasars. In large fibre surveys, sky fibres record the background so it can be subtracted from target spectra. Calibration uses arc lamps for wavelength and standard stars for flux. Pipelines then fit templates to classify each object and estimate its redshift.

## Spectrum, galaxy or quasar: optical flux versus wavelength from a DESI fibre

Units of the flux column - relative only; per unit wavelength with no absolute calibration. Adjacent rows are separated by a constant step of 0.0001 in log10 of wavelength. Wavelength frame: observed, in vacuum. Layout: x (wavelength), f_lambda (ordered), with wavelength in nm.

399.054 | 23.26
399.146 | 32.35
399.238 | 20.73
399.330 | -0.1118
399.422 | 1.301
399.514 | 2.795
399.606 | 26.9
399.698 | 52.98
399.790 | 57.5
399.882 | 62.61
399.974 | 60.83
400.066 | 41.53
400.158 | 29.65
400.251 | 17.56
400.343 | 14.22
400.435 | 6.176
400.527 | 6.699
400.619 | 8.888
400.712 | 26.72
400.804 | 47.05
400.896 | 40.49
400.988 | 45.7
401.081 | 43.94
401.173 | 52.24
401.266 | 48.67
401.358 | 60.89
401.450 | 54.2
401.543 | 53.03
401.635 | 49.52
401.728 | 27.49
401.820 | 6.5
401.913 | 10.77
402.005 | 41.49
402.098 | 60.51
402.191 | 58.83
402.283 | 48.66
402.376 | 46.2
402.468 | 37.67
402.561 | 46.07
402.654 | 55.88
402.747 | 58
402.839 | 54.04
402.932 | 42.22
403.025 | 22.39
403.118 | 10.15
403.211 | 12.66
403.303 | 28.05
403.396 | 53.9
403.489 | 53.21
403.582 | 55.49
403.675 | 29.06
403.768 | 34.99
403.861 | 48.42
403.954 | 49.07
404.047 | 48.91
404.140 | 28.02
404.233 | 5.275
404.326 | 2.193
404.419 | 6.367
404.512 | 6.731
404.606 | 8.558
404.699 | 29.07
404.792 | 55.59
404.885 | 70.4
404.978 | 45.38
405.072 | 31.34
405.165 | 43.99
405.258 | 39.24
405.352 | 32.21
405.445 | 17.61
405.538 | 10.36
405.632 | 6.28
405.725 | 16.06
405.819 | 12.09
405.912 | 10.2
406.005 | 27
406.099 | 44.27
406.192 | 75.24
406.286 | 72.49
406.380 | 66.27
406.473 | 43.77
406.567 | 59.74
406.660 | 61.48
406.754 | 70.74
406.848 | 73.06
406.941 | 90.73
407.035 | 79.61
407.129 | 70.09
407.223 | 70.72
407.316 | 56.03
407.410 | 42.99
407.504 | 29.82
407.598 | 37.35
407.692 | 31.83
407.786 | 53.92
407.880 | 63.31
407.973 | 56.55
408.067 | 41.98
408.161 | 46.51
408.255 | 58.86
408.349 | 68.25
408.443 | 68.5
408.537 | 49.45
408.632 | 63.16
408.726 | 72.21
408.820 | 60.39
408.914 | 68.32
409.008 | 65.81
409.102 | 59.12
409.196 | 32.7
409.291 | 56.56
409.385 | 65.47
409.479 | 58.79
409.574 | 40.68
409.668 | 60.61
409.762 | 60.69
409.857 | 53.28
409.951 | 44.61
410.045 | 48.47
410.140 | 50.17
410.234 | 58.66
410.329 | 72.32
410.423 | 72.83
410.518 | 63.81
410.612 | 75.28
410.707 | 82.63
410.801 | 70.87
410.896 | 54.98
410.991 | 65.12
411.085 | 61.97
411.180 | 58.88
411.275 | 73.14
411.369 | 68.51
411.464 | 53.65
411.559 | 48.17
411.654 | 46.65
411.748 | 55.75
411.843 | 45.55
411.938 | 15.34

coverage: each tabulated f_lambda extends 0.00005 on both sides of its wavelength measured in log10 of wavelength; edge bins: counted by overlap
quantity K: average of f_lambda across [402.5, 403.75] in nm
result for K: 39.9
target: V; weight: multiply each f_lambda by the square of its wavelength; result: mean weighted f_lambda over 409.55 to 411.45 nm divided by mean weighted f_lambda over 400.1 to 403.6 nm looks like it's 1.72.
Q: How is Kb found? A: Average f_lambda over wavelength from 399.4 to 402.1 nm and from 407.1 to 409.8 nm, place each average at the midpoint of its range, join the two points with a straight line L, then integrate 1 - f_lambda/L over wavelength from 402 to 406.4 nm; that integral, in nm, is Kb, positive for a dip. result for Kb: 0.73 nm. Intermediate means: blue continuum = 35.2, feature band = 36.4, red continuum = 55.4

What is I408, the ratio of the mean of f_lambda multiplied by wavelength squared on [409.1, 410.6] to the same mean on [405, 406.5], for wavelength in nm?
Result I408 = 1.7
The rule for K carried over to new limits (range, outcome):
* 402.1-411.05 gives 48.1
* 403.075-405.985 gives 29.1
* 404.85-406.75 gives 39.8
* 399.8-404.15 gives 39.4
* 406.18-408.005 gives 60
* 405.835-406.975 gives 56.4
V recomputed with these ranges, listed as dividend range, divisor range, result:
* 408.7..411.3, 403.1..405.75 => 2.04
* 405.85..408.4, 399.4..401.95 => 1.66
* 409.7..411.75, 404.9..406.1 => 2.38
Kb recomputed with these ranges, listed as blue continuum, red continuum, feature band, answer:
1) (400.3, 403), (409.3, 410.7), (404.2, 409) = 0.591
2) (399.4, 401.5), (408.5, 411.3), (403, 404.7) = 0.623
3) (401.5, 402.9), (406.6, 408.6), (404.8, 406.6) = 0.503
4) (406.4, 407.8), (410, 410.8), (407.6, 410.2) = 0.299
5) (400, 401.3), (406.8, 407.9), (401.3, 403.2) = -0.234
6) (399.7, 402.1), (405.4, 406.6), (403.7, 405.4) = 0.159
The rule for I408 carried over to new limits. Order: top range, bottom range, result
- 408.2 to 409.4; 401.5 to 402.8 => 1.45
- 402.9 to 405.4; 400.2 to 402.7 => 0.89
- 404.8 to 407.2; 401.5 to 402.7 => 1.15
